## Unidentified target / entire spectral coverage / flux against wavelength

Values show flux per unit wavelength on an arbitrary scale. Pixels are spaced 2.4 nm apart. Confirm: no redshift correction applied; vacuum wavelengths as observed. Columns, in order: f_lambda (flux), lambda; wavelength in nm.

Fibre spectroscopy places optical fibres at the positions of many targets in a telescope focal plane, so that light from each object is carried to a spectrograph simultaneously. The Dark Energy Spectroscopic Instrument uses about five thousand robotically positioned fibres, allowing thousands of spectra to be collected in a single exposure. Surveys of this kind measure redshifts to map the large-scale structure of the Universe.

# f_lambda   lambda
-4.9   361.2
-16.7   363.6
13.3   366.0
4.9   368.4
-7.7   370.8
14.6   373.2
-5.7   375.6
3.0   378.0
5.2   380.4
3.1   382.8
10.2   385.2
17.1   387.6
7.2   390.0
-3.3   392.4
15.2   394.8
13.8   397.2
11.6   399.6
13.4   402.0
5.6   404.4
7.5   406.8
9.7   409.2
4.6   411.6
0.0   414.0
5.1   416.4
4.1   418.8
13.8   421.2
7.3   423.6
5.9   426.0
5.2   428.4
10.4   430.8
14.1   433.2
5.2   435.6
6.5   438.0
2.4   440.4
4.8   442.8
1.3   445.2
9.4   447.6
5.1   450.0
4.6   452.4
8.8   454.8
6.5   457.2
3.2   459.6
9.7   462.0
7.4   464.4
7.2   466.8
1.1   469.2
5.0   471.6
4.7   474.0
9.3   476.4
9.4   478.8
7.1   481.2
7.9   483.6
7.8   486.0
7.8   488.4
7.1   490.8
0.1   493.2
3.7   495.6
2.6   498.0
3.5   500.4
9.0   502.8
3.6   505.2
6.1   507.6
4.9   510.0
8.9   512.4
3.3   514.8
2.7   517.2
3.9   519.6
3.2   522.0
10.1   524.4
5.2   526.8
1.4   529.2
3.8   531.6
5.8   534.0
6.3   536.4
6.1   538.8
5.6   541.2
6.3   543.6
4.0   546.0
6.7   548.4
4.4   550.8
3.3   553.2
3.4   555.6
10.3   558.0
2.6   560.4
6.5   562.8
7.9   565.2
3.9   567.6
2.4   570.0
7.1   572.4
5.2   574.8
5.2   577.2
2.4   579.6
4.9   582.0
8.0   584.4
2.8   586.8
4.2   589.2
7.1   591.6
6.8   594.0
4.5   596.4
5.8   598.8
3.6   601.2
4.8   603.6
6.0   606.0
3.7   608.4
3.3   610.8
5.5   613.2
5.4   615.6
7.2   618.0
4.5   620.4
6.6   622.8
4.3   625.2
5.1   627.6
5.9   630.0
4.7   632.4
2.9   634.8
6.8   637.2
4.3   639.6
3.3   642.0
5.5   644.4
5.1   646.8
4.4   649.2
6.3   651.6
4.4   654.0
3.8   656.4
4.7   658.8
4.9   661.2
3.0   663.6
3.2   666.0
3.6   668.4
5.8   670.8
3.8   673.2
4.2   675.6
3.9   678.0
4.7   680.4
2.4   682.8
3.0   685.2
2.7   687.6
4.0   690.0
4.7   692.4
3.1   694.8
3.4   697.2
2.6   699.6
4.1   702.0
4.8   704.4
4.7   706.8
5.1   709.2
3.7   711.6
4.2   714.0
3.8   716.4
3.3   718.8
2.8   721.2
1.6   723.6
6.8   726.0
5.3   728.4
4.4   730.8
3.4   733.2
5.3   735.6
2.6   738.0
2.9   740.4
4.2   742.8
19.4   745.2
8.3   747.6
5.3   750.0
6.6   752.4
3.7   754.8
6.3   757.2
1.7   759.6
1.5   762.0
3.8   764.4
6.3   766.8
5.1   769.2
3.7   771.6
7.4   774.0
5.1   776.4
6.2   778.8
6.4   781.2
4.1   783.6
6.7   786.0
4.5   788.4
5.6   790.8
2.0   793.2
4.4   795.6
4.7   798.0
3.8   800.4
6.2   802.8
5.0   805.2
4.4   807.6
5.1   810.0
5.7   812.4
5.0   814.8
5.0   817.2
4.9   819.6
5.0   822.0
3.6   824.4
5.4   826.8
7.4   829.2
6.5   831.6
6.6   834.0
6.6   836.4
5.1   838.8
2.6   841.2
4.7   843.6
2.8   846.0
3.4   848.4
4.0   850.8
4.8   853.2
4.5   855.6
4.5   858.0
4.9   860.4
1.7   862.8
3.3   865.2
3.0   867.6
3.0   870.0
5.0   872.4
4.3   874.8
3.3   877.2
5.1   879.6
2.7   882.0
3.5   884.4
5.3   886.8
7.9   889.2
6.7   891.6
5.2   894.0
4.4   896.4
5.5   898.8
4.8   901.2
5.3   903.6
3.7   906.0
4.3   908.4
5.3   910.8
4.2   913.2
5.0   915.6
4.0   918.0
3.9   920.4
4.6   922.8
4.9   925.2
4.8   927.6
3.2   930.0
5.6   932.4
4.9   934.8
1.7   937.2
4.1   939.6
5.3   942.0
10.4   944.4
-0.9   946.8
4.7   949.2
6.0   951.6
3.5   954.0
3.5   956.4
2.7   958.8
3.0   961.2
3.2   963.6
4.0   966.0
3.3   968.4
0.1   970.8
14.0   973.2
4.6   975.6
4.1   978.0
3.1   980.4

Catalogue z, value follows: 1.001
